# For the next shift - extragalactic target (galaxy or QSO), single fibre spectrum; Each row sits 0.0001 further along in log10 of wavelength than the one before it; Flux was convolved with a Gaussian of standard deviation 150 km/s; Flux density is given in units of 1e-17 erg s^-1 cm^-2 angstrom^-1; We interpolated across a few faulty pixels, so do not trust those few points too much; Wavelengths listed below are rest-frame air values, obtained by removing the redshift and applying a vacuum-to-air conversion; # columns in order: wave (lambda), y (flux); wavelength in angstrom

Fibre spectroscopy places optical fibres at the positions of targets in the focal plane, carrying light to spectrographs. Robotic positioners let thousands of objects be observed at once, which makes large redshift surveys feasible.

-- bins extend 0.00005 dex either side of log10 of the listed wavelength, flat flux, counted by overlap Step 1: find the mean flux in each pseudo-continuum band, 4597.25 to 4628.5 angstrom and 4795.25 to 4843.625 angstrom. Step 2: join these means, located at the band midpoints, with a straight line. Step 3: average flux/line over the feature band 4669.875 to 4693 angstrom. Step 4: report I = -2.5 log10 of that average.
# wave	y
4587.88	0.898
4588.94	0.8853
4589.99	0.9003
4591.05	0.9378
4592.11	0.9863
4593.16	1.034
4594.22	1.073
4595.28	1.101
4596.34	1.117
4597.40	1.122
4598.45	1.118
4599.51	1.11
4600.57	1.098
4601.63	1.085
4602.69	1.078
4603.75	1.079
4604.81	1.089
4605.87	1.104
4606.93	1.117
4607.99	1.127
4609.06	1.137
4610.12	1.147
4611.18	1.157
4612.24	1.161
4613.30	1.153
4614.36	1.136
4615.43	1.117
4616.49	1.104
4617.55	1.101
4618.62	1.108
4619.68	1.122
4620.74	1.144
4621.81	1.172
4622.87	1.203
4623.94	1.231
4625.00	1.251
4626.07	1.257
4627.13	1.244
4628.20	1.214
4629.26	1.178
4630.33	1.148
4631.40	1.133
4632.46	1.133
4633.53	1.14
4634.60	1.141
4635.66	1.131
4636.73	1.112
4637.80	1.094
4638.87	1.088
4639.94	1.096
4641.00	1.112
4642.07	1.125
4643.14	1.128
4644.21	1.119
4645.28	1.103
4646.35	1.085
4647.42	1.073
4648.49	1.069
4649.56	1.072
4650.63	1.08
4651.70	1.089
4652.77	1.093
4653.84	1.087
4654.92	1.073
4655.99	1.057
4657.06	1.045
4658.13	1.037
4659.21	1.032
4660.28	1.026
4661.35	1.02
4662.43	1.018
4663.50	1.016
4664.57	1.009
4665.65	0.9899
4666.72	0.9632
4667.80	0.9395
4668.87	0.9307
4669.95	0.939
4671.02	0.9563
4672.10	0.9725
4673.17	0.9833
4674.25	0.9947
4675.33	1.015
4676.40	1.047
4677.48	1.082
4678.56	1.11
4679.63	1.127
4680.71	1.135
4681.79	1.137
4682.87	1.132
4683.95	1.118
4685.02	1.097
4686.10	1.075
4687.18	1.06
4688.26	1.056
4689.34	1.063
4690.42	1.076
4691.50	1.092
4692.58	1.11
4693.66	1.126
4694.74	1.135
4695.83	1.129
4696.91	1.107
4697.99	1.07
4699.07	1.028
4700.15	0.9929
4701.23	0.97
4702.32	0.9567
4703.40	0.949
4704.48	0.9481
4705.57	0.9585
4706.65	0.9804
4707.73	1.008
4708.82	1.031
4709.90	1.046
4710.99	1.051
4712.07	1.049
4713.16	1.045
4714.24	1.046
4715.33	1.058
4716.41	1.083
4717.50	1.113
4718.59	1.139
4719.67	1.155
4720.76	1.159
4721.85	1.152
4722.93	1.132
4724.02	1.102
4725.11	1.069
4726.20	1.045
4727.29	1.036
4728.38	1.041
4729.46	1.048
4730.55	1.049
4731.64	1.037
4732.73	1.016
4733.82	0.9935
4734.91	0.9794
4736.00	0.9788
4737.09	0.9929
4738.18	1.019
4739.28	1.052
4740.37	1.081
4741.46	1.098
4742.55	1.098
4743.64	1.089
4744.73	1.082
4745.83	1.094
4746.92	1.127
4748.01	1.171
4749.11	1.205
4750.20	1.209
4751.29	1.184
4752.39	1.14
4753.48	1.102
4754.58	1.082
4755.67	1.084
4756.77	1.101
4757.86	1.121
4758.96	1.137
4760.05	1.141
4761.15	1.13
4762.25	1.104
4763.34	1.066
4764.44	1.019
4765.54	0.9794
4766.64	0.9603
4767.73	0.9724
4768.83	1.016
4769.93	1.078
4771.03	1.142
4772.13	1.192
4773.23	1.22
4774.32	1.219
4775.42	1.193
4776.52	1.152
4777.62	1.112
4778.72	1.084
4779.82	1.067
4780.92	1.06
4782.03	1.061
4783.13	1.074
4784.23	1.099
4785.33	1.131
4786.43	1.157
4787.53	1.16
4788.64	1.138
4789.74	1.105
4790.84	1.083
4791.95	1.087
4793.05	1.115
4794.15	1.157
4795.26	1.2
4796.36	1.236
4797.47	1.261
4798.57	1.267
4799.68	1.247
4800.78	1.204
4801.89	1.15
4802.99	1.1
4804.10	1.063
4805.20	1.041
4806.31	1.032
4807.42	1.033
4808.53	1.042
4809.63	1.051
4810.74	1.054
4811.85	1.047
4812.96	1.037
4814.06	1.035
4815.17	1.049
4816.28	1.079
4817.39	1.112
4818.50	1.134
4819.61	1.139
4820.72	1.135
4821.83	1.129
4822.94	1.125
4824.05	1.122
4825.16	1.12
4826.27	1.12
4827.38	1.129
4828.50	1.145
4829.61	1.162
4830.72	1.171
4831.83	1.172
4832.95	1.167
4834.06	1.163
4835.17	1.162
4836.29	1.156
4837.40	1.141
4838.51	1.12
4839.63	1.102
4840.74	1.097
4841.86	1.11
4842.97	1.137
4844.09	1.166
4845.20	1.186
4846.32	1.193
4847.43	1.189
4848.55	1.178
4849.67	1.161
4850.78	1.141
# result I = 0.07 mag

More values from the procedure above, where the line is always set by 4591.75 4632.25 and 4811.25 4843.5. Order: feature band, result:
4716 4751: 0.04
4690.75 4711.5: 0.09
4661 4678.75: 0.14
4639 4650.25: 0.03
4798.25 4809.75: 0.01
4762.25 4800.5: 0.00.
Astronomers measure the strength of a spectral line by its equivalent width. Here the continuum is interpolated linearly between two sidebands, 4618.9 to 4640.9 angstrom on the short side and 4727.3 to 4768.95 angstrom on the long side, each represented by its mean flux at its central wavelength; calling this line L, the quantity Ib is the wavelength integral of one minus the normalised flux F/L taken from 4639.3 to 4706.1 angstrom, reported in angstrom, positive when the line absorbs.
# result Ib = 4.5 angstrom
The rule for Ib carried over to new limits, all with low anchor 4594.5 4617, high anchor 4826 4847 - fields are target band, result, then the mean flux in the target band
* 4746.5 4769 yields 0.8 angstrom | 1.1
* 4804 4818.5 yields 1.1 angstrom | 1.05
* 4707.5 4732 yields 1.2 angstrom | 1.07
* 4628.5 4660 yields 0.6 angstrom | 1.1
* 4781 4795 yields 0.3 angstrom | 1.11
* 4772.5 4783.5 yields 0.1 angstrom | 1.13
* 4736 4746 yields 0.6 angstrom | 1.06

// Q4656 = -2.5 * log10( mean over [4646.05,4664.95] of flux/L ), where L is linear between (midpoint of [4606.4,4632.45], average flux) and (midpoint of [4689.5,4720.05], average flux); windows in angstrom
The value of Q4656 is 0.06 mag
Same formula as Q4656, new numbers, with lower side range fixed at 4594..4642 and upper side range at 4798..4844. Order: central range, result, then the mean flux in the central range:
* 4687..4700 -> 0.04 mag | 1.09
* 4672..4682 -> 0.07 mag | 1.06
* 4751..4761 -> 0.00 mag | 1.12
